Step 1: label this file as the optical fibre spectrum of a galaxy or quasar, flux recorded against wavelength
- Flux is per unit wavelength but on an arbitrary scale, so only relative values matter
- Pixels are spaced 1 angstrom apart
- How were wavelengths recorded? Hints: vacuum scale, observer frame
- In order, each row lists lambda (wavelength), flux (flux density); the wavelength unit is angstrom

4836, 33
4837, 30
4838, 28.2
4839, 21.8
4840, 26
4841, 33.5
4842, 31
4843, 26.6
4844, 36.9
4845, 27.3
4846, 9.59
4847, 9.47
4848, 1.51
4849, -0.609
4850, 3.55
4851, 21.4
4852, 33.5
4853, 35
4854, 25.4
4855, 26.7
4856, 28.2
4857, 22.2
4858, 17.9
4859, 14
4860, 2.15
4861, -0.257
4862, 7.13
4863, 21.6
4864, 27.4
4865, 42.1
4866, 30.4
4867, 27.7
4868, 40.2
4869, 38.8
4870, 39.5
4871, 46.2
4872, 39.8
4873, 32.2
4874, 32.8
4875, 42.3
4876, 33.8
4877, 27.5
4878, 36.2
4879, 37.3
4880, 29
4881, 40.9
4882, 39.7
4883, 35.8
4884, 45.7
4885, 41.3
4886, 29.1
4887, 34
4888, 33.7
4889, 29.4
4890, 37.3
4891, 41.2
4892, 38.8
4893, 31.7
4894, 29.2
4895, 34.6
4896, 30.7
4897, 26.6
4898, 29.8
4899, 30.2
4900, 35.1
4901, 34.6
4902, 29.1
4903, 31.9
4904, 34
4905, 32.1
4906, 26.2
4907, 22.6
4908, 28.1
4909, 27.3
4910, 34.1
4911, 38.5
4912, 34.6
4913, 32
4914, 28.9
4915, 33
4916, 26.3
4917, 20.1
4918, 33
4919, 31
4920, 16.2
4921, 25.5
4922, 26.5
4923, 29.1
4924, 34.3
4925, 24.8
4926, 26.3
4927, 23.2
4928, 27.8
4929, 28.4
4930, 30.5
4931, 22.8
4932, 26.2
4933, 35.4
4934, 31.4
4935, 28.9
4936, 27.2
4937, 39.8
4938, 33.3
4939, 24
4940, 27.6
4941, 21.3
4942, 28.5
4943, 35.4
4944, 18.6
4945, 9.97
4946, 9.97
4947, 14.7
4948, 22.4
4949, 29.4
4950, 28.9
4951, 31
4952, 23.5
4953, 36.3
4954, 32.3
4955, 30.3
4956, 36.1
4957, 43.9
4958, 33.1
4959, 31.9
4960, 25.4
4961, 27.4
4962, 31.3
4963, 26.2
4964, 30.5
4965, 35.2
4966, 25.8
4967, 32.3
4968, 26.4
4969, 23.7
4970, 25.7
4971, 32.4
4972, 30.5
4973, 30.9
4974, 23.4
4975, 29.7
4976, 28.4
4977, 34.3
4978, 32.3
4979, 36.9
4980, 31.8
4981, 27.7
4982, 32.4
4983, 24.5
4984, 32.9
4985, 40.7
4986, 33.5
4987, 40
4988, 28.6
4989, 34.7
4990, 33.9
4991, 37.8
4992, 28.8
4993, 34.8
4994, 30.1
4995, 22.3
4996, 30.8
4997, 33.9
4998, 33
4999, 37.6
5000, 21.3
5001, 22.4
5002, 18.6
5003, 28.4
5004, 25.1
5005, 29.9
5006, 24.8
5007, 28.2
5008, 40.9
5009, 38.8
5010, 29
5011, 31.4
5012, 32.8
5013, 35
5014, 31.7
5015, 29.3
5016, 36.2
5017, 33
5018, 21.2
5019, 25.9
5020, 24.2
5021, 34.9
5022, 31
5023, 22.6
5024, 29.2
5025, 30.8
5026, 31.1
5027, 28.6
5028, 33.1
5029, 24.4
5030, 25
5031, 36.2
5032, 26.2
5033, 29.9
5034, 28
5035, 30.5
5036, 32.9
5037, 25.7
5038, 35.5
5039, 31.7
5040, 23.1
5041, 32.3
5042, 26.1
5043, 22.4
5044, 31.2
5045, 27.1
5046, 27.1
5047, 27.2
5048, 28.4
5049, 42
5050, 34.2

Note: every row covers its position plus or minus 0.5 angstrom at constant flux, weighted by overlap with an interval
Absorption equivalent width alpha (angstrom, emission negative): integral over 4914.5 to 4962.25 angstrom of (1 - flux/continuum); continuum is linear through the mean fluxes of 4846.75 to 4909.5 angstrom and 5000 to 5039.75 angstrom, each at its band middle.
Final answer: 2.5 angstrom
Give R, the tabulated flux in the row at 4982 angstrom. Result 32.4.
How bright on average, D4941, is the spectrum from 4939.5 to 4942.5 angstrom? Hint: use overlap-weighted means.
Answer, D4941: 25.8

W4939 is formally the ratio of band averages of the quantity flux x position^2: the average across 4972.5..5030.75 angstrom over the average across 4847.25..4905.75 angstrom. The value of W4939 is 1.08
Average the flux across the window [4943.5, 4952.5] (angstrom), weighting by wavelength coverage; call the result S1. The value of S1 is 20.9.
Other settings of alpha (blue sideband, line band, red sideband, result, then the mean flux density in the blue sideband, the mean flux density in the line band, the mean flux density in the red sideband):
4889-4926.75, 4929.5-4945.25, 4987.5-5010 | 1.28 angstrom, 30.4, 27.8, 30.2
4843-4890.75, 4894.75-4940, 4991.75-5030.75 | -1.42 angstrom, 28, 29.4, 29.5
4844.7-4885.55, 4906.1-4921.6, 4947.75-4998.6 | 0.12 angstrom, 27.1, 28.7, 31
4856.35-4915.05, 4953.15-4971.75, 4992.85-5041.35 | -0.20 angstrom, 31.3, 30.7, 29.6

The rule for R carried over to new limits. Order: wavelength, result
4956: 36.1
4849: -0.609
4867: 27.7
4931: 22.8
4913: 32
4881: 40.9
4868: 40.2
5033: 29.9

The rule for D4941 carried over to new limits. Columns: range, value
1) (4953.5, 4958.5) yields 35.1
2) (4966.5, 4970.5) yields 27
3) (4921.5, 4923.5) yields 27.8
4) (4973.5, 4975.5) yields 26.5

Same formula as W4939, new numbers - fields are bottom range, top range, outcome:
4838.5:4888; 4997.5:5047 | 1.13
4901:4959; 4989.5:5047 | 1.08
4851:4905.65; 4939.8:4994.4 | 0.98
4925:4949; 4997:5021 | 1.18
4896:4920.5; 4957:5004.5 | 1.05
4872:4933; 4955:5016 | 1.01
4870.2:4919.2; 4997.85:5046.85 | 0.93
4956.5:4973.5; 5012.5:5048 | 0.99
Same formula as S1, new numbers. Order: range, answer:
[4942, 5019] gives 29.8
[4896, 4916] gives 30.9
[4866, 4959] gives 31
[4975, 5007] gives 30.7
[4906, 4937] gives 28.6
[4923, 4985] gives 28.7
